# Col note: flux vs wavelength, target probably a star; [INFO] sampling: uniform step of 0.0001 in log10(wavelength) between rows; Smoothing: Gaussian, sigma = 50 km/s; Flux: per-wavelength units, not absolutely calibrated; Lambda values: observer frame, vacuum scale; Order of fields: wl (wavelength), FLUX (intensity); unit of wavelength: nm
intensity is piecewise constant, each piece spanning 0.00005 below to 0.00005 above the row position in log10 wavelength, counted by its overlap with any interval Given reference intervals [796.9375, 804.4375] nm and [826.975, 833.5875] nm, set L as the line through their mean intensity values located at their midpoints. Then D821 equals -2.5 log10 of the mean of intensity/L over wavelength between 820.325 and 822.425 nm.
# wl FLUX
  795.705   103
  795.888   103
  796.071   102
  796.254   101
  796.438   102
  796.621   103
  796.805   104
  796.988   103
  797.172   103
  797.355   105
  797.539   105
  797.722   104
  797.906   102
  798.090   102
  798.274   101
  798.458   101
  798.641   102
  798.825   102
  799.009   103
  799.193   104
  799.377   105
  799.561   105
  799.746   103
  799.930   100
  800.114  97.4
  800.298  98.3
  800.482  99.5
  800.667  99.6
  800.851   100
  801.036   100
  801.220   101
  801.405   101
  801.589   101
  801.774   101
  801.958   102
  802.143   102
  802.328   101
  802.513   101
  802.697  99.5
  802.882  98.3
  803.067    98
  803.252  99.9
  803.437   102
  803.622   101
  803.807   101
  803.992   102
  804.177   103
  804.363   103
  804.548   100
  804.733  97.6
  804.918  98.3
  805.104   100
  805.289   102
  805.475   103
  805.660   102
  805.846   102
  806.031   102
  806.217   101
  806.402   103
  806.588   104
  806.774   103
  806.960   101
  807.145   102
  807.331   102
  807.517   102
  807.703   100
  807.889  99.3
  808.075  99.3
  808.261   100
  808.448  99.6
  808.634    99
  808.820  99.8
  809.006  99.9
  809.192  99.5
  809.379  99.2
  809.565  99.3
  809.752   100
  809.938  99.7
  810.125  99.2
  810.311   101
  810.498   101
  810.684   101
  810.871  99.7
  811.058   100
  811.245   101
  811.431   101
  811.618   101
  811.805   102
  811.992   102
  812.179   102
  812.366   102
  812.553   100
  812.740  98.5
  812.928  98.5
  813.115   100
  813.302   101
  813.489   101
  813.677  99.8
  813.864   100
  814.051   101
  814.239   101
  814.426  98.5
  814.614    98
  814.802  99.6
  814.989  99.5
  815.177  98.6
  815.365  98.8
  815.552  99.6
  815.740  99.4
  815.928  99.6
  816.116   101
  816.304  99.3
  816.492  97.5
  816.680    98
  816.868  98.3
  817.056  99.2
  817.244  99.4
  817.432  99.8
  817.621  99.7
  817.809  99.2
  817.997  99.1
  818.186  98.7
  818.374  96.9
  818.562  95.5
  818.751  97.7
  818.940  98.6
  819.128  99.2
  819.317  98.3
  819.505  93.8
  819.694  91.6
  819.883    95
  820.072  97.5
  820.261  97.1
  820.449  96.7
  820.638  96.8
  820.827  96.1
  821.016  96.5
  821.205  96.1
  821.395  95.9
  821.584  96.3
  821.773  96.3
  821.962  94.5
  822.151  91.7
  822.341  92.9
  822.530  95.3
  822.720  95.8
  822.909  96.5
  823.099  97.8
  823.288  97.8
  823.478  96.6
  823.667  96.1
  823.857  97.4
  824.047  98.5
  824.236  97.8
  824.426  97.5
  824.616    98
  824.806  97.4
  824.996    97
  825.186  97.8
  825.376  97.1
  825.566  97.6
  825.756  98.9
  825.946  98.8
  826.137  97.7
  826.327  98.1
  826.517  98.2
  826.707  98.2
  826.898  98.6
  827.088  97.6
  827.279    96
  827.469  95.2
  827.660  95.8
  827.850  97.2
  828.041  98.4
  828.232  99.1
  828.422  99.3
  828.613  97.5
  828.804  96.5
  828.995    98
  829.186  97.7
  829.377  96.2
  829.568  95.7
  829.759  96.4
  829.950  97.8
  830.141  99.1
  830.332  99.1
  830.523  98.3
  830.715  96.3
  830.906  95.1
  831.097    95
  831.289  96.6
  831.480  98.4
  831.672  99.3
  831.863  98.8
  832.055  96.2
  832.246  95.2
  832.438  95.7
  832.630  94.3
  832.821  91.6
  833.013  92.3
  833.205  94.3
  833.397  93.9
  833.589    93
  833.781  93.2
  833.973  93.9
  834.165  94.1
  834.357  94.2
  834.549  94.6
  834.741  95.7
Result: 0.029 mag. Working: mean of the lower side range 102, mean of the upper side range 96.5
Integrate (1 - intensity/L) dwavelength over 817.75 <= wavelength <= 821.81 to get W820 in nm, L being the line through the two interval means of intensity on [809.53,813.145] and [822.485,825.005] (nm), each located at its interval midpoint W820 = 0.06 nm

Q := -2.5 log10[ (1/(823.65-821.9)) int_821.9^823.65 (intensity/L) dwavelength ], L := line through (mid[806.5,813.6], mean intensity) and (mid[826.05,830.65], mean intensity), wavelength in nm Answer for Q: 0.03 mag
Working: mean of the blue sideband 101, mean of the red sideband 97.6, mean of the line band 95.5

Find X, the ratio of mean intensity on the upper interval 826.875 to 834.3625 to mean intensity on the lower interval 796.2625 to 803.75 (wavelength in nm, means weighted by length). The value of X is 0.95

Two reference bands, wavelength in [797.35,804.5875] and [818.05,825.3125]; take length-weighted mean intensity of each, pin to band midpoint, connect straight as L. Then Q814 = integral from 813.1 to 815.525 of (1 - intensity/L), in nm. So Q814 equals -0.04 nm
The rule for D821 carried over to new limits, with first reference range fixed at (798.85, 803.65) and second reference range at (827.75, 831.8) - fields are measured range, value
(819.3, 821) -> 0.031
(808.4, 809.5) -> 0.005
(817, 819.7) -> 0.010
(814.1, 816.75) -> 0.000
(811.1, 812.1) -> -0.018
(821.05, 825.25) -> 0.021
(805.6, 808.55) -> -0.012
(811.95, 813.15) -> -0.009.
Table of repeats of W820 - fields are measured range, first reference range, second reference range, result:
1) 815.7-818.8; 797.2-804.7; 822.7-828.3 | 0.003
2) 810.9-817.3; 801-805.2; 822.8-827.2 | -0.048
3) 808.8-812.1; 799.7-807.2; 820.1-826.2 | -0.032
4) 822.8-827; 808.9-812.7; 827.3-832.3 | 0.017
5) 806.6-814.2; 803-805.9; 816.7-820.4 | -0.072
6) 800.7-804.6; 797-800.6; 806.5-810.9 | 0.026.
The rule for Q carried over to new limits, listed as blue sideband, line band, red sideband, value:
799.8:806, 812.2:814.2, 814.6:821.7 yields -0.02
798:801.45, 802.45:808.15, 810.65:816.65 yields 0.00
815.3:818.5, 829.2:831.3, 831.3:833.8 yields -0.01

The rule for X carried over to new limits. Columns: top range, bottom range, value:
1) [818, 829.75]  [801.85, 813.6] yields 0.96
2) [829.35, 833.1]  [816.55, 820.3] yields 0.99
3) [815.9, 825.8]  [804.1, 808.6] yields 0.96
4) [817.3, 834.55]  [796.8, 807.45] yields 0.95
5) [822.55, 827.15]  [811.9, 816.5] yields 0.98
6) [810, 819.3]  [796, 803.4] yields 0.98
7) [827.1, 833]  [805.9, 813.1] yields 0.96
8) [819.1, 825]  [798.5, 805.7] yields 0.95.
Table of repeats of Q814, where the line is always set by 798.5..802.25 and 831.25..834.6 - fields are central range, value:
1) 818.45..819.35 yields 0.00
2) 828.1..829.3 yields -0.03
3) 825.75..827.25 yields -0.03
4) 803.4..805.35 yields -0.01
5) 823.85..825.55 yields -0.02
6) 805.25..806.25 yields -0.02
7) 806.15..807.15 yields -0.02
